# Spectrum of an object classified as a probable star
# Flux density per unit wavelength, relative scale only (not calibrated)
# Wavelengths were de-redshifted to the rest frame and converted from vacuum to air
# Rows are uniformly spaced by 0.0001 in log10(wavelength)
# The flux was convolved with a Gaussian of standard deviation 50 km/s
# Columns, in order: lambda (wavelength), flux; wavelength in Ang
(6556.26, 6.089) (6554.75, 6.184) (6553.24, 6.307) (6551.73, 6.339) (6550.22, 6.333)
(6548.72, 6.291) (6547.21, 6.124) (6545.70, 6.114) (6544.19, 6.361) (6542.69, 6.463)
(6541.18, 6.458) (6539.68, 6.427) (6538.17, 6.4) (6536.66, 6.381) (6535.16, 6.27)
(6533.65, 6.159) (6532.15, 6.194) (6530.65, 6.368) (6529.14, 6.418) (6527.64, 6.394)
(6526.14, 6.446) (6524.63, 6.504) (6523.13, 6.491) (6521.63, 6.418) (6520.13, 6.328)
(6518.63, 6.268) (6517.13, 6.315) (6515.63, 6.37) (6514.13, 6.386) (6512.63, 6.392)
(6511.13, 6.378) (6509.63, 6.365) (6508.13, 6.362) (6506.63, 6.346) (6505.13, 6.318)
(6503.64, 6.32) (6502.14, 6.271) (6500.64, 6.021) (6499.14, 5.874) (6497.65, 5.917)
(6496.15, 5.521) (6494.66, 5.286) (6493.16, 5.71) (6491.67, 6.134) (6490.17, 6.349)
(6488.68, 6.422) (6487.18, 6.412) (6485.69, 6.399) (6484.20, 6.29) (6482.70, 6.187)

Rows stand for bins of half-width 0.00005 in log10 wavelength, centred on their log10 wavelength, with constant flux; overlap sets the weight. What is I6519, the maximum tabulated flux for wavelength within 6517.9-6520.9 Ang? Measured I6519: 6.328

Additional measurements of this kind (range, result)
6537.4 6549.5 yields 6.463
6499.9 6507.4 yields 6.346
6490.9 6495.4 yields 6.134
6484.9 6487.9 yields 6.412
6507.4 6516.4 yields 6.392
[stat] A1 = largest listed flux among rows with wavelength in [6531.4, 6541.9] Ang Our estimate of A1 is 6.458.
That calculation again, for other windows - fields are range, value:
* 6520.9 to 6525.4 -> 6.504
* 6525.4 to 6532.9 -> 6.446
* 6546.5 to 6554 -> 6.339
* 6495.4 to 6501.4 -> 6.021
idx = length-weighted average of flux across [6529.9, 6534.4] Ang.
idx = 6.25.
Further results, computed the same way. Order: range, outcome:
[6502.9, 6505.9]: 6.33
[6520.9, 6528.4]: 6.45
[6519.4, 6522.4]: 6.38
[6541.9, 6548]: 6.26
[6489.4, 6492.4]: 6.24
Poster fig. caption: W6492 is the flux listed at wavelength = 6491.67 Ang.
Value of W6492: 6.134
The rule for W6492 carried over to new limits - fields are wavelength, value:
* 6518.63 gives 6.268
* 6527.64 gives 6.394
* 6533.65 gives 6.159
